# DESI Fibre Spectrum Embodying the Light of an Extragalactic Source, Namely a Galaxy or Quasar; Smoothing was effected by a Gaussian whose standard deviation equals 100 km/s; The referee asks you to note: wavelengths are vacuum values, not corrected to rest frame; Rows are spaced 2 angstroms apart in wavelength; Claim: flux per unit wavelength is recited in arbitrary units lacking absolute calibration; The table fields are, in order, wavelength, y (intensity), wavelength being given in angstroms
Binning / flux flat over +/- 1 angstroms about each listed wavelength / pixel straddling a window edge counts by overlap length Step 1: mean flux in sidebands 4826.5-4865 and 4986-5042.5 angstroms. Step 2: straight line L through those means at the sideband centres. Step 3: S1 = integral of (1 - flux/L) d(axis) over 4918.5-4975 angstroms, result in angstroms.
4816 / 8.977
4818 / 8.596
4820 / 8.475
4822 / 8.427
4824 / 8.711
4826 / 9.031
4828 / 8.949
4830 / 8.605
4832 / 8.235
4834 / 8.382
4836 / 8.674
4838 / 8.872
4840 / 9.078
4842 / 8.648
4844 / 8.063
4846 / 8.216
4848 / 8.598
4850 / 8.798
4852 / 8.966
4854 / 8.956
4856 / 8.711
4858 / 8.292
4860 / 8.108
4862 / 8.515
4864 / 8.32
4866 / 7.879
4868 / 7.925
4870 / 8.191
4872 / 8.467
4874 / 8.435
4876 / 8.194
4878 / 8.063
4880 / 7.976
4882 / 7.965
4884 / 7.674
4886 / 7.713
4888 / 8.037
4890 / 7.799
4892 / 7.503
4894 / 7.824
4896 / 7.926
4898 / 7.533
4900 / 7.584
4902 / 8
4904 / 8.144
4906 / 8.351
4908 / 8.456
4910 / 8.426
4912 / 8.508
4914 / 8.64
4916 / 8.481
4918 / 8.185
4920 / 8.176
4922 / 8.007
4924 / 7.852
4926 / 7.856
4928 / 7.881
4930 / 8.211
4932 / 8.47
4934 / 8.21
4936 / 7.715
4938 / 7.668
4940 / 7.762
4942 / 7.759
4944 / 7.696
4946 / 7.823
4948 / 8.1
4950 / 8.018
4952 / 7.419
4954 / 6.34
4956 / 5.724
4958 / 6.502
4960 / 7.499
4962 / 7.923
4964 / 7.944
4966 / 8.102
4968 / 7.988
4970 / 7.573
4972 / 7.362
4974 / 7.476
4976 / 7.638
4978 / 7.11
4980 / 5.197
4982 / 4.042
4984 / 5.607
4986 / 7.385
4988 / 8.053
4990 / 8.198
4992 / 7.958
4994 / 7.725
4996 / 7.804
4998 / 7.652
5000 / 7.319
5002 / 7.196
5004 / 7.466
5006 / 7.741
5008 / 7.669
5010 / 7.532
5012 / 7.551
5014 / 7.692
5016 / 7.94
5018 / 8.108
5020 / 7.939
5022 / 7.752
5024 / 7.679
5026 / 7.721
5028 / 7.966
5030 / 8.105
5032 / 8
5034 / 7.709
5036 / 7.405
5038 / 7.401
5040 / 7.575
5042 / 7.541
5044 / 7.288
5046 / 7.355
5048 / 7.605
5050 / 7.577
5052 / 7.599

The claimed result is 2.7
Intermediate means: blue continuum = 8.58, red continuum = 7.72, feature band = 7.69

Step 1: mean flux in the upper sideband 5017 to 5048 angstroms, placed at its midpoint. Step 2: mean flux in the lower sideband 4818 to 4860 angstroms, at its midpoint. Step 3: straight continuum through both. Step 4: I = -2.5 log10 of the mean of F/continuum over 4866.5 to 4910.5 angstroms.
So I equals 0.05 mag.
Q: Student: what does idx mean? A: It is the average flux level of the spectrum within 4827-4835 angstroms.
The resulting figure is 8.54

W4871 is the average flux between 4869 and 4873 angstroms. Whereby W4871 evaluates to 8.33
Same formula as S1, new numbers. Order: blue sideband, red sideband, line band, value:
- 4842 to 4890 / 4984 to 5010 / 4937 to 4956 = 0.8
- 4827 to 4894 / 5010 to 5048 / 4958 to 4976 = 0.6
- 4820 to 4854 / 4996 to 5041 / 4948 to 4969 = 1.6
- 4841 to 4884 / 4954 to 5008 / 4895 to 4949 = -1.9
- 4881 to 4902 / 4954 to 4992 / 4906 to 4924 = -1.8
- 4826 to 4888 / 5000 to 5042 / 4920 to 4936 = 0.1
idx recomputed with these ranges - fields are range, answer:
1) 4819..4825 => 8.54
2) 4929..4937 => 8.15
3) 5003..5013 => 7.59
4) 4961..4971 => 7.91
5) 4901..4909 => 8.24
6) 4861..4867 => 8.24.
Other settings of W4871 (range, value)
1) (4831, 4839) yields 8.54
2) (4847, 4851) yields 8.7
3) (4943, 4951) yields 7.91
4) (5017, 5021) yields 8.02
